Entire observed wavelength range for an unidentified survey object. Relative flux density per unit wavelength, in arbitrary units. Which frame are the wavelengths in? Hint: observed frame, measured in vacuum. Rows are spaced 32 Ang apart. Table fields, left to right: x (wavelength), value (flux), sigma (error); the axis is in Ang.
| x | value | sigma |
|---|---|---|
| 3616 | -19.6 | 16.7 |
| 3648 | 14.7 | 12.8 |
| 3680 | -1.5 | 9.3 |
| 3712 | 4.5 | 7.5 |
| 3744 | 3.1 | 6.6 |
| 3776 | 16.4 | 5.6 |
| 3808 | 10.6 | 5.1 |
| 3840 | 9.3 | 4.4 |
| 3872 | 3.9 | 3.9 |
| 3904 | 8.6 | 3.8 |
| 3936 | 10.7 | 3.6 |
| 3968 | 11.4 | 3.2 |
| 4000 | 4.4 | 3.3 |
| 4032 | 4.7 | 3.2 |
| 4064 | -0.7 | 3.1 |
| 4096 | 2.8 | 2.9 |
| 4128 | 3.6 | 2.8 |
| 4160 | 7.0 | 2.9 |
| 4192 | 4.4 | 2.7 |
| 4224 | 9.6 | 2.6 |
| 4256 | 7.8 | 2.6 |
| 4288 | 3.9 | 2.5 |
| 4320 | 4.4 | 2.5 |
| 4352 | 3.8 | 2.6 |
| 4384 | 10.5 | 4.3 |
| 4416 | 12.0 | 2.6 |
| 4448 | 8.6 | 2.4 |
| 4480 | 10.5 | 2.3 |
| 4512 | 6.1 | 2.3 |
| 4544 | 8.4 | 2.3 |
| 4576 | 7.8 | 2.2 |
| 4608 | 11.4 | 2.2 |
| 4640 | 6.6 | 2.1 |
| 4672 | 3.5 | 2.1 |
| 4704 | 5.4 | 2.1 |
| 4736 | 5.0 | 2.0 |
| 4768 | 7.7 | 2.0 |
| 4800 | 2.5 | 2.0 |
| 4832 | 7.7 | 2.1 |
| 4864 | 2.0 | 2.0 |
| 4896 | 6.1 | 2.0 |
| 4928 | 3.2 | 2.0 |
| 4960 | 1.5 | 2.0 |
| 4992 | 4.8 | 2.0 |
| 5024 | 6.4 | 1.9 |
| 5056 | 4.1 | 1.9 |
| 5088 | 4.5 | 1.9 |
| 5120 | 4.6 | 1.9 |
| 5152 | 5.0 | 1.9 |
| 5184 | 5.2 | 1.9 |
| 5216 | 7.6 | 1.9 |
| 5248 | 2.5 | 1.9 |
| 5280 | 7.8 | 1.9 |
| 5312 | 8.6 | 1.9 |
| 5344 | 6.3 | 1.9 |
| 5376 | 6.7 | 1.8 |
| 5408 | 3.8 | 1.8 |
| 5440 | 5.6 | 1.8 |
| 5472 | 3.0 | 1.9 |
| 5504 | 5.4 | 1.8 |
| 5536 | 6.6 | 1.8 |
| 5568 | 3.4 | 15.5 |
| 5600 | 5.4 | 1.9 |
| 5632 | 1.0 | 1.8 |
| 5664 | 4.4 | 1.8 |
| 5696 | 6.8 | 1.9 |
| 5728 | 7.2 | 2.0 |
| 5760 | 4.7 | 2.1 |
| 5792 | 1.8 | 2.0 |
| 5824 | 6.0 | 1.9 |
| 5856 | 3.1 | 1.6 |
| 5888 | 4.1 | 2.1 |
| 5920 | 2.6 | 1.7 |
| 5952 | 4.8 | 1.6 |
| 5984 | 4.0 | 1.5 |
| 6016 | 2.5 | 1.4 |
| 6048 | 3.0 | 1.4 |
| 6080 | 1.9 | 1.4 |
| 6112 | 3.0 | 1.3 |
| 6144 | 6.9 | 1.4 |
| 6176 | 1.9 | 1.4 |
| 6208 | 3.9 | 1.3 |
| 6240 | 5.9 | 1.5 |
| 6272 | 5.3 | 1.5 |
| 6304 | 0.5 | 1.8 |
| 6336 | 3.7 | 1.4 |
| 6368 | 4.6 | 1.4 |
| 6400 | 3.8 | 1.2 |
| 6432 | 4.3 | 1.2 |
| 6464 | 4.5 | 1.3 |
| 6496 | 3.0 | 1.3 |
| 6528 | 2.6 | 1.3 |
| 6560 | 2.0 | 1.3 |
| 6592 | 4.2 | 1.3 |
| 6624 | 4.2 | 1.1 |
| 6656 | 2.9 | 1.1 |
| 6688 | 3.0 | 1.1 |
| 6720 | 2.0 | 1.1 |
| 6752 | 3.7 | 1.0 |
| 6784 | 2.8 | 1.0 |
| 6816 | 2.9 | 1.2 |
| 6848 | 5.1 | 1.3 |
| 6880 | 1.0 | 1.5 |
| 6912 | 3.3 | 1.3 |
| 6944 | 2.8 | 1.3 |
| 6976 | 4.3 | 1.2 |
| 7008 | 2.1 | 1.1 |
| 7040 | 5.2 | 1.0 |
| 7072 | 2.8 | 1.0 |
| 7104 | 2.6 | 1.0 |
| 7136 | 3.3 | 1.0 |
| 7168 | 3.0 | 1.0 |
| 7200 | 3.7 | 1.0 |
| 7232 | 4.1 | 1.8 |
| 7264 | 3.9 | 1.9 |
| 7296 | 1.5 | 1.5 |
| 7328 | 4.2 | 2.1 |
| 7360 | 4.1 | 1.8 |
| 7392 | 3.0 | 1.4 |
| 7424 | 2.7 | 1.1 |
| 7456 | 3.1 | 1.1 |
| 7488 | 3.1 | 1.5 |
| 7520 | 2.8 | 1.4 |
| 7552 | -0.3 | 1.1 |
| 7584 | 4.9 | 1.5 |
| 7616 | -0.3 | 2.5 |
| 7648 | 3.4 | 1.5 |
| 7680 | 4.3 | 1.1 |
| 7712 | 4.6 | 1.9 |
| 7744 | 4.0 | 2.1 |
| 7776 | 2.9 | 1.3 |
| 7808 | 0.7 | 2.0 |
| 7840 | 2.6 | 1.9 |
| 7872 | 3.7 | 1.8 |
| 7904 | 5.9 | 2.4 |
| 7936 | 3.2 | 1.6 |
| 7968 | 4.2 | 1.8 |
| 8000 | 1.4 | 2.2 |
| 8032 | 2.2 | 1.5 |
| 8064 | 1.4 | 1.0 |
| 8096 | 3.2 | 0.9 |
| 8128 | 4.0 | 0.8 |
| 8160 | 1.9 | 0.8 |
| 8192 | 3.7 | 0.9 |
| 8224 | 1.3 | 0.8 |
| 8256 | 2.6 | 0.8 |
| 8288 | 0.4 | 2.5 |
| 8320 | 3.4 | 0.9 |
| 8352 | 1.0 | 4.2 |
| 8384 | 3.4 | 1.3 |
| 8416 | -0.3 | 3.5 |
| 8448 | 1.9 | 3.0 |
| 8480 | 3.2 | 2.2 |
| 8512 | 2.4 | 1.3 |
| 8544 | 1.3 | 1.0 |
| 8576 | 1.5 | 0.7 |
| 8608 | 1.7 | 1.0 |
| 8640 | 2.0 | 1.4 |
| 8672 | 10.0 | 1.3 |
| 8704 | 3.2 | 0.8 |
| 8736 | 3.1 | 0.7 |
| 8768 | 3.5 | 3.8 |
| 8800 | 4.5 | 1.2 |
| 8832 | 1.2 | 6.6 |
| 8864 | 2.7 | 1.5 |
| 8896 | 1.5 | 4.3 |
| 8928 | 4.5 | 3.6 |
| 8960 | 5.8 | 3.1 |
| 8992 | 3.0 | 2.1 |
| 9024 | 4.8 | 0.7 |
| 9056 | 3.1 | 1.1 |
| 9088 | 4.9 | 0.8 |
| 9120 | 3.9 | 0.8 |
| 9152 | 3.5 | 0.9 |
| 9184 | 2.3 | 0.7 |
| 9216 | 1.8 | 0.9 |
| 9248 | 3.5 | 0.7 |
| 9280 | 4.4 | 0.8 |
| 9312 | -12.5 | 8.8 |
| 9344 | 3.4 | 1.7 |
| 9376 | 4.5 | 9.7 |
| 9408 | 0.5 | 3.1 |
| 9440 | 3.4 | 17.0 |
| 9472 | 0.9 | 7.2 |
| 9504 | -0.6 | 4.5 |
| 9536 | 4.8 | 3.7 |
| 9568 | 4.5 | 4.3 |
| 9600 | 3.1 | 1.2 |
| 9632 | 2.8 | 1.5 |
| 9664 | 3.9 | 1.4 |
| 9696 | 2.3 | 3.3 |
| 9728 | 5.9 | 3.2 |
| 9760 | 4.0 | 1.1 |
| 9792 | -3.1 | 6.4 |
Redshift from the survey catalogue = 1.32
